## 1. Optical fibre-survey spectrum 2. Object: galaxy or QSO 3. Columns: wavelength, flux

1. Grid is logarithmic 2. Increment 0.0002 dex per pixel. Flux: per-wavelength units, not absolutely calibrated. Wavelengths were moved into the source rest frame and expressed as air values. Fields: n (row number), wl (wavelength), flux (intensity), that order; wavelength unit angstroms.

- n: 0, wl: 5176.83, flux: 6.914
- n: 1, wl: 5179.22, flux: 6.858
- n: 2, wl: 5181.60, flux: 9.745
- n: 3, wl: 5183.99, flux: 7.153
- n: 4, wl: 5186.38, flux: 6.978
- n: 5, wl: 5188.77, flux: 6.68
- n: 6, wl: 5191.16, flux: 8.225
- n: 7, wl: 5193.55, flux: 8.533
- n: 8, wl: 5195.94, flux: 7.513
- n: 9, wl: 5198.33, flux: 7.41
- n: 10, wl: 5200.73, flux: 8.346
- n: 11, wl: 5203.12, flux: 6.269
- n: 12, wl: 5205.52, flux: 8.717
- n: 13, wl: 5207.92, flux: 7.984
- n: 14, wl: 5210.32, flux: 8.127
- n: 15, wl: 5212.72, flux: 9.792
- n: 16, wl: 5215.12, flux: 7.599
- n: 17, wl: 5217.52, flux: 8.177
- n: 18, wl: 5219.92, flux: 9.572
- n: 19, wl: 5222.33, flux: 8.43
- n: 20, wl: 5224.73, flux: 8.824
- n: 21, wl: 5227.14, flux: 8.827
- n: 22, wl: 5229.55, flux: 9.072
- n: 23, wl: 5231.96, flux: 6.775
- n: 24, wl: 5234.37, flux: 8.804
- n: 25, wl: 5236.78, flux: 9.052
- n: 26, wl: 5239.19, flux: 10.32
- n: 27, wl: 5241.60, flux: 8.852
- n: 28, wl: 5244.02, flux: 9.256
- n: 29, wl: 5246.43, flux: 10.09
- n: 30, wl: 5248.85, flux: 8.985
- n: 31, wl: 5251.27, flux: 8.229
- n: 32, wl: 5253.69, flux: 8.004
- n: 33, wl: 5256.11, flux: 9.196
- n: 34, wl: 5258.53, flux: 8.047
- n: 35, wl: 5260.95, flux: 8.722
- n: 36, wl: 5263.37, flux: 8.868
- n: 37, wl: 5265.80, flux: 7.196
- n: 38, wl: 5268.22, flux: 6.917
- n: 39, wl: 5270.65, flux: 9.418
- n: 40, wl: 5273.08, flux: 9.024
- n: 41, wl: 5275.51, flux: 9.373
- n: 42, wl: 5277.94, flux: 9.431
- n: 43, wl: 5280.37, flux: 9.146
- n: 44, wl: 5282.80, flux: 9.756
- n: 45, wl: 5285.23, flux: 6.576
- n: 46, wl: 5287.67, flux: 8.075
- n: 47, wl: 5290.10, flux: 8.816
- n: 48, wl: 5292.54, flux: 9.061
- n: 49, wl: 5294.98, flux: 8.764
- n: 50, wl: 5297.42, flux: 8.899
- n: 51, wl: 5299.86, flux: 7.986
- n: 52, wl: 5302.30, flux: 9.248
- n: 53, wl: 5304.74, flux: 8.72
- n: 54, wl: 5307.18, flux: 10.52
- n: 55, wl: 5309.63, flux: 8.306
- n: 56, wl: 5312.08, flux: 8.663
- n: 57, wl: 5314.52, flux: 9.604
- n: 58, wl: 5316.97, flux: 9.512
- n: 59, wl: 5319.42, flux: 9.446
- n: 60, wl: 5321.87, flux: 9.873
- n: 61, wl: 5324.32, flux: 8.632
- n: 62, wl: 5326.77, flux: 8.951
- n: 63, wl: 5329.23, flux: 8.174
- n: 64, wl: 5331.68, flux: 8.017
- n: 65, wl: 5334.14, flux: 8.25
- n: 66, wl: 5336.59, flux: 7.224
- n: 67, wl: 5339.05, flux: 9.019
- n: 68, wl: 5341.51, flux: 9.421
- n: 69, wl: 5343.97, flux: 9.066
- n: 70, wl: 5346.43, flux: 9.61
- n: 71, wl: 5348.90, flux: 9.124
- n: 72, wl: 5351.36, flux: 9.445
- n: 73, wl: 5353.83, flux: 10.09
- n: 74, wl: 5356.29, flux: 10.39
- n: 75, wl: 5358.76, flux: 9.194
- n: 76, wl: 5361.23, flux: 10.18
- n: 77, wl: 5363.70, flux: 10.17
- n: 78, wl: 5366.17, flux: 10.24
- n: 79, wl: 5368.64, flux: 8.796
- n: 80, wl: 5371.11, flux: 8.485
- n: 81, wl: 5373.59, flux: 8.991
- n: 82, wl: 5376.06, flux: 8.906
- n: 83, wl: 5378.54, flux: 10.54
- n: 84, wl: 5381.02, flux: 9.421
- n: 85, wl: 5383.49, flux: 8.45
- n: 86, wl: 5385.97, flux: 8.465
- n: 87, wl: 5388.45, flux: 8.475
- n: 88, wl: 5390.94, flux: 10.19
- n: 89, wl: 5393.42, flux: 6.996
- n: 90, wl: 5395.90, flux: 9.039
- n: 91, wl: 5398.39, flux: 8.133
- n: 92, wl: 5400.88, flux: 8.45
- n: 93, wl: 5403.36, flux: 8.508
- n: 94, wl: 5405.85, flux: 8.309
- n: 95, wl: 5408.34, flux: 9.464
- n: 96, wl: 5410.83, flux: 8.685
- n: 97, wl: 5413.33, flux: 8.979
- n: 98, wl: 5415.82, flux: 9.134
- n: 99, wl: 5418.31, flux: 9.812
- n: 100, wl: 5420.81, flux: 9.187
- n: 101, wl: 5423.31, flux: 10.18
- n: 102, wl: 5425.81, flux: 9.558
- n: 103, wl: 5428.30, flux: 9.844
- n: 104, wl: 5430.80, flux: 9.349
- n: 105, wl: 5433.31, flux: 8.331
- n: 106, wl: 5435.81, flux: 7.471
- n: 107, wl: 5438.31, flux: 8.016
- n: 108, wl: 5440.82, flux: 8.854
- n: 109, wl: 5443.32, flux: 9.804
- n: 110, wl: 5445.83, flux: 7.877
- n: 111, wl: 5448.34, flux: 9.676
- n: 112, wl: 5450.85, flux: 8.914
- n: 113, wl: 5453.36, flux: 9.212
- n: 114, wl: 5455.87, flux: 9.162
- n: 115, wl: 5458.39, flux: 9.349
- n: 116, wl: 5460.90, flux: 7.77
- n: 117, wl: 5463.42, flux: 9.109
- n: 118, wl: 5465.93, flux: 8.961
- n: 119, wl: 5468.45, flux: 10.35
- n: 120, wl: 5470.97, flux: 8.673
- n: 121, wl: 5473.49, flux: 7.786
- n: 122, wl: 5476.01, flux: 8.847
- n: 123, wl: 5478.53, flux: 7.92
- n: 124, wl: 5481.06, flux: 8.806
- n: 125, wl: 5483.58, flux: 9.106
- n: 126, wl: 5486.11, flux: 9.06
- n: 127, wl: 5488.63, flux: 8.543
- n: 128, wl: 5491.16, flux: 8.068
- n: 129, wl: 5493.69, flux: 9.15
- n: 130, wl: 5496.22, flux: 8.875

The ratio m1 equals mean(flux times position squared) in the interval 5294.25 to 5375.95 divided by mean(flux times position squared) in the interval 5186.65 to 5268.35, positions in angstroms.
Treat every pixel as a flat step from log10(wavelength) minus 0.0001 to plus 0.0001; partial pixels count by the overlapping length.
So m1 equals 1.1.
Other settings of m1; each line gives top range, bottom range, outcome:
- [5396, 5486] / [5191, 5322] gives 1.10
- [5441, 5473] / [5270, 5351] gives 1.07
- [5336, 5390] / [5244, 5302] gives 1.11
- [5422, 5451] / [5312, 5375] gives 1.01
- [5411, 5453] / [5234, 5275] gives 1.10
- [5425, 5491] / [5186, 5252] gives 1.15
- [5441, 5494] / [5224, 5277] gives 1.10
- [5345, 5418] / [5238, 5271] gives 1.10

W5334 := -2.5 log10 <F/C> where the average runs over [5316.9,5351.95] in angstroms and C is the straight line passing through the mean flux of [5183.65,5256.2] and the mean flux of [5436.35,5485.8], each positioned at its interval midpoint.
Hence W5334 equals -0.04 mag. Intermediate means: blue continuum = 8.38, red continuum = 8.84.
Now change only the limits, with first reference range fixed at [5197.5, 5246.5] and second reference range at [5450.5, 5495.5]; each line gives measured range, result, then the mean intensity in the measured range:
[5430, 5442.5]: 0.05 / 8.42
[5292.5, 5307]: -0.03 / 8.88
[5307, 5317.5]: -0.06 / 9.19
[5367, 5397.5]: -0.02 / 8.91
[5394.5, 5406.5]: 0.03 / 8.48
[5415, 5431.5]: -0.10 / 9.6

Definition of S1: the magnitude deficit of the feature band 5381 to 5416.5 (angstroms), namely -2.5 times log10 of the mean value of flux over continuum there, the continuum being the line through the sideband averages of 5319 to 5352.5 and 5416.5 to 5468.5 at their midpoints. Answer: 0.04 mag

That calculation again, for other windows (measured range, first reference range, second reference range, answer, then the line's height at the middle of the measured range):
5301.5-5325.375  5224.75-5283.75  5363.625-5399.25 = -0.04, 8.89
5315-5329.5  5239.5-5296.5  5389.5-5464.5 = -0.05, 8.78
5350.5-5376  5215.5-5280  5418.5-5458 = -0.07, 8.93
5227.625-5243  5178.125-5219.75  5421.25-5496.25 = -0.10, 8.07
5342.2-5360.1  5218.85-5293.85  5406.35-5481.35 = -0.08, 8.85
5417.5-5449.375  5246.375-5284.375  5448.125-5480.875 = -0.03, 8.85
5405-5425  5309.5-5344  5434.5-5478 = -0.05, 8.81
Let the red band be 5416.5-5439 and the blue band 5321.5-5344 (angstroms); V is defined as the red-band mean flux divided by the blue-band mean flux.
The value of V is 1.06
